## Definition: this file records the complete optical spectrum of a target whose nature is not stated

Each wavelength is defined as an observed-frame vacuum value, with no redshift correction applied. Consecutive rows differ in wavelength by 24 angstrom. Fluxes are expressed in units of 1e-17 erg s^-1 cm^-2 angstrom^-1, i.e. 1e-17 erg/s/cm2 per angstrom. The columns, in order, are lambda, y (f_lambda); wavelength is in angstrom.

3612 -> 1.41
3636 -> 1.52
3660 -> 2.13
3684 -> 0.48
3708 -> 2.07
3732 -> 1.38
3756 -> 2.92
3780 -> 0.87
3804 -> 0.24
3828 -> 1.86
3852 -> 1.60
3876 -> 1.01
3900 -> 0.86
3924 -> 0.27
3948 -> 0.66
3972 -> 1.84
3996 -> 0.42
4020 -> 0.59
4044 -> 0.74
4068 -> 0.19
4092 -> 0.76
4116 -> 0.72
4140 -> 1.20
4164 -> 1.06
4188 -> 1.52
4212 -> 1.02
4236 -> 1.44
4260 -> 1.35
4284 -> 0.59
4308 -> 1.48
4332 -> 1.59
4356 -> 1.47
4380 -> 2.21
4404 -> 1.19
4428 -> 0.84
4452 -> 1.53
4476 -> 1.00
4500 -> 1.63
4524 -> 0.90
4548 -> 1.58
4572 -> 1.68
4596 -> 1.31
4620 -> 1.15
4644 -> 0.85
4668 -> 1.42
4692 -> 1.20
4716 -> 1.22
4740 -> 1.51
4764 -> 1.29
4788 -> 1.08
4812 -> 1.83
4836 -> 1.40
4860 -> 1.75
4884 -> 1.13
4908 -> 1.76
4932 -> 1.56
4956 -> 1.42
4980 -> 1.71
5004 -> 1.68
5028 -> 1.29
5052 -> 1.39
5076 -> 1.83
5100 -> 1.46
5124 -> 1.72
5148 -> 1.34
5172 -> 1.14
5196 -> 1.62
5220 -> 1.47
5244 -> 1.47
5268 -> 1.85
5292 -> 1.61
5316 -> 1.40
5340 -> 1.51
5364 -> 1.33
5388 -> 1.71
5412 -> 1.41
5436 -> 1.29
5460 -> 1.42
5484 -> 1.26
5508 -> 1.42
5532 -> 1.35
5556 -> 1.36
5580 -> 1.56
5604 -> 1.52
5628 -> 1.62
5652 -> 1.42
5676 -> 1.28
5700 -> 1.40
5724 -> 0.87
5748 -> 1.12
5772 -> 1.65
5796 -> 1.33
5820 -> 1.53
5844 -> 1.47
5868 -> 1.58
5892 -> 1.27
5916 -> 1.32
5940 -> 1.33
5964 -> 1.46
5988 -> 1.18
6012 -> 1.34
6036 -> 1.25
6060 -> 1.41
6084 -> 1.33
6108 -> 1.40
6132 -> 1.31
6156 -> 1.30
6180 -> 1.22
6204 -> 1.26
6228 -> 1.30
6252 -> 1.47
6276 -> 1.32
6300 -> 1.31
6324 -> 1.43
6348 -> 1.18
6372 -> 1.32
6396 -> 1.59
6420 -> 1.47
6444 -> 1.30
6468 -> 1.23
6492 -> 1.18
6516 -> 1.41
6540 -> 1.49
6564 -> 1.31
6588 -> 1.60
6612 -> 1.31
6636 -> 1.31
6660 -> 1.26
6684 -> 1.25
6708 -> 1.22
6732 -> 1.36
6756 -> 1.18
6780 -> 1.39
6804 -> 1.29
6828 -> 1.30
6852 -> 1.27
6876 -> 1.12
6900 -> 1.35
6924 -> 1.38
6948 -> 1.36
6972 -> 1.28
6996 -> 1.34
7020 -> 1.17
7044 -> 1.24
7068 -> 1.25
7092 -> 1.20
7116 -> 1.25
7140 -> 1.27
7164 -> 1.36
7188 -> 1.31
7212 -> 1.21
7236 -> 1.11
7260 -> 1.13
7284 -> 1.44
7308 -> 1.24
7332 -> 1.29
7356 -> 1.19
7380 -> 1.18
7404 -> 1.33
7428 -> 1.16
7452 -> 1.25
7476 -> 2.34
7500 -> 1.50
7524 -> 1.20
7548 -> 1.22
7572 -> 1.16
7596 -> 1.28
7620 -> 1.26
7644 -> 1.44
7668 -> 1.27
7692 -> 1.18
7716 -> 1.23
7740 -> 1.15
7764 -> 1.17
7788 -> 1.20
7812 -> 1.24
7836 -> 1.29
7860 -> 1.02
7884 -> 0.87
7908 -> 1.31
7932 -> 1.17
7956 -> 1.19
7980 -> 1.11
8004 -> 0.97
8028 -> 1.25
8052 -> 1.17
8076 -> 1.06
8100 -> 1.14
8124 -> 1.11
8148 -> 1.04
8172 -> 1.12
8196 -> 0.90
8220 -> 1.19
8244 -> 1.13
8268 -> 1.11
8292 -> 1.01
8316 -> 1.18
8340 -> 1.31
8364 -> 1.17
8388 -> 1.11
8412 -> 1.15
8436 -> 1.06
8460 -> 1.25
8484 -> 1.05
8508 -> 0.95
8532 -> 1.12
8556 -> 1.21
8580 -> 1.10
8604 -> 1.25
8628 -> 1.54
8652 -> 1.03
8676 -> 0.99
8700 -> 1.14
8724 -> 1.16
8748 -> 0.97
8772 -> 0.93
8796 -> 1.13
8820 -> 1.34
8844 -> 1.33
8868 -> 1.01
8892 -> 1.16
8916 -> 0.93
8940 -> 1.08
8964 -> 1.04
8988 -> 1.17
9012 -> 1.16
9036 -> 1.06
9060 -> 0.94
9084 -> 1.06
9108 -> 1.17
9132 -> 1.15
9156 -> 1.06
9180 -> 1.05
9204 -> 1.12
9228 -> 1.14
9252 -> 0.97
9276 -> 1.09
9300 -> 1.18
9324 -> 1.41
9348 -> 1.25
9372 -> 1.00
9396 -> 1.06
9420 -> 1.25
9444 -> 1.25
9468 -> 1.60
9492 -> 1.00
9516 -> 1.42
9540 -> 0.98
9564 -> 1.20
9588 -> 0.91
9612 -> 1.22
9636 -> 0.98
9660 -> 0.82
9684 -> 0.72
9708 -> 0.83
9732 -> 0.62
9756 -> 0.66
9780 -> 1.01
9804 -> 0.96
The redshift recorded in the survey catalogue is 0.14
